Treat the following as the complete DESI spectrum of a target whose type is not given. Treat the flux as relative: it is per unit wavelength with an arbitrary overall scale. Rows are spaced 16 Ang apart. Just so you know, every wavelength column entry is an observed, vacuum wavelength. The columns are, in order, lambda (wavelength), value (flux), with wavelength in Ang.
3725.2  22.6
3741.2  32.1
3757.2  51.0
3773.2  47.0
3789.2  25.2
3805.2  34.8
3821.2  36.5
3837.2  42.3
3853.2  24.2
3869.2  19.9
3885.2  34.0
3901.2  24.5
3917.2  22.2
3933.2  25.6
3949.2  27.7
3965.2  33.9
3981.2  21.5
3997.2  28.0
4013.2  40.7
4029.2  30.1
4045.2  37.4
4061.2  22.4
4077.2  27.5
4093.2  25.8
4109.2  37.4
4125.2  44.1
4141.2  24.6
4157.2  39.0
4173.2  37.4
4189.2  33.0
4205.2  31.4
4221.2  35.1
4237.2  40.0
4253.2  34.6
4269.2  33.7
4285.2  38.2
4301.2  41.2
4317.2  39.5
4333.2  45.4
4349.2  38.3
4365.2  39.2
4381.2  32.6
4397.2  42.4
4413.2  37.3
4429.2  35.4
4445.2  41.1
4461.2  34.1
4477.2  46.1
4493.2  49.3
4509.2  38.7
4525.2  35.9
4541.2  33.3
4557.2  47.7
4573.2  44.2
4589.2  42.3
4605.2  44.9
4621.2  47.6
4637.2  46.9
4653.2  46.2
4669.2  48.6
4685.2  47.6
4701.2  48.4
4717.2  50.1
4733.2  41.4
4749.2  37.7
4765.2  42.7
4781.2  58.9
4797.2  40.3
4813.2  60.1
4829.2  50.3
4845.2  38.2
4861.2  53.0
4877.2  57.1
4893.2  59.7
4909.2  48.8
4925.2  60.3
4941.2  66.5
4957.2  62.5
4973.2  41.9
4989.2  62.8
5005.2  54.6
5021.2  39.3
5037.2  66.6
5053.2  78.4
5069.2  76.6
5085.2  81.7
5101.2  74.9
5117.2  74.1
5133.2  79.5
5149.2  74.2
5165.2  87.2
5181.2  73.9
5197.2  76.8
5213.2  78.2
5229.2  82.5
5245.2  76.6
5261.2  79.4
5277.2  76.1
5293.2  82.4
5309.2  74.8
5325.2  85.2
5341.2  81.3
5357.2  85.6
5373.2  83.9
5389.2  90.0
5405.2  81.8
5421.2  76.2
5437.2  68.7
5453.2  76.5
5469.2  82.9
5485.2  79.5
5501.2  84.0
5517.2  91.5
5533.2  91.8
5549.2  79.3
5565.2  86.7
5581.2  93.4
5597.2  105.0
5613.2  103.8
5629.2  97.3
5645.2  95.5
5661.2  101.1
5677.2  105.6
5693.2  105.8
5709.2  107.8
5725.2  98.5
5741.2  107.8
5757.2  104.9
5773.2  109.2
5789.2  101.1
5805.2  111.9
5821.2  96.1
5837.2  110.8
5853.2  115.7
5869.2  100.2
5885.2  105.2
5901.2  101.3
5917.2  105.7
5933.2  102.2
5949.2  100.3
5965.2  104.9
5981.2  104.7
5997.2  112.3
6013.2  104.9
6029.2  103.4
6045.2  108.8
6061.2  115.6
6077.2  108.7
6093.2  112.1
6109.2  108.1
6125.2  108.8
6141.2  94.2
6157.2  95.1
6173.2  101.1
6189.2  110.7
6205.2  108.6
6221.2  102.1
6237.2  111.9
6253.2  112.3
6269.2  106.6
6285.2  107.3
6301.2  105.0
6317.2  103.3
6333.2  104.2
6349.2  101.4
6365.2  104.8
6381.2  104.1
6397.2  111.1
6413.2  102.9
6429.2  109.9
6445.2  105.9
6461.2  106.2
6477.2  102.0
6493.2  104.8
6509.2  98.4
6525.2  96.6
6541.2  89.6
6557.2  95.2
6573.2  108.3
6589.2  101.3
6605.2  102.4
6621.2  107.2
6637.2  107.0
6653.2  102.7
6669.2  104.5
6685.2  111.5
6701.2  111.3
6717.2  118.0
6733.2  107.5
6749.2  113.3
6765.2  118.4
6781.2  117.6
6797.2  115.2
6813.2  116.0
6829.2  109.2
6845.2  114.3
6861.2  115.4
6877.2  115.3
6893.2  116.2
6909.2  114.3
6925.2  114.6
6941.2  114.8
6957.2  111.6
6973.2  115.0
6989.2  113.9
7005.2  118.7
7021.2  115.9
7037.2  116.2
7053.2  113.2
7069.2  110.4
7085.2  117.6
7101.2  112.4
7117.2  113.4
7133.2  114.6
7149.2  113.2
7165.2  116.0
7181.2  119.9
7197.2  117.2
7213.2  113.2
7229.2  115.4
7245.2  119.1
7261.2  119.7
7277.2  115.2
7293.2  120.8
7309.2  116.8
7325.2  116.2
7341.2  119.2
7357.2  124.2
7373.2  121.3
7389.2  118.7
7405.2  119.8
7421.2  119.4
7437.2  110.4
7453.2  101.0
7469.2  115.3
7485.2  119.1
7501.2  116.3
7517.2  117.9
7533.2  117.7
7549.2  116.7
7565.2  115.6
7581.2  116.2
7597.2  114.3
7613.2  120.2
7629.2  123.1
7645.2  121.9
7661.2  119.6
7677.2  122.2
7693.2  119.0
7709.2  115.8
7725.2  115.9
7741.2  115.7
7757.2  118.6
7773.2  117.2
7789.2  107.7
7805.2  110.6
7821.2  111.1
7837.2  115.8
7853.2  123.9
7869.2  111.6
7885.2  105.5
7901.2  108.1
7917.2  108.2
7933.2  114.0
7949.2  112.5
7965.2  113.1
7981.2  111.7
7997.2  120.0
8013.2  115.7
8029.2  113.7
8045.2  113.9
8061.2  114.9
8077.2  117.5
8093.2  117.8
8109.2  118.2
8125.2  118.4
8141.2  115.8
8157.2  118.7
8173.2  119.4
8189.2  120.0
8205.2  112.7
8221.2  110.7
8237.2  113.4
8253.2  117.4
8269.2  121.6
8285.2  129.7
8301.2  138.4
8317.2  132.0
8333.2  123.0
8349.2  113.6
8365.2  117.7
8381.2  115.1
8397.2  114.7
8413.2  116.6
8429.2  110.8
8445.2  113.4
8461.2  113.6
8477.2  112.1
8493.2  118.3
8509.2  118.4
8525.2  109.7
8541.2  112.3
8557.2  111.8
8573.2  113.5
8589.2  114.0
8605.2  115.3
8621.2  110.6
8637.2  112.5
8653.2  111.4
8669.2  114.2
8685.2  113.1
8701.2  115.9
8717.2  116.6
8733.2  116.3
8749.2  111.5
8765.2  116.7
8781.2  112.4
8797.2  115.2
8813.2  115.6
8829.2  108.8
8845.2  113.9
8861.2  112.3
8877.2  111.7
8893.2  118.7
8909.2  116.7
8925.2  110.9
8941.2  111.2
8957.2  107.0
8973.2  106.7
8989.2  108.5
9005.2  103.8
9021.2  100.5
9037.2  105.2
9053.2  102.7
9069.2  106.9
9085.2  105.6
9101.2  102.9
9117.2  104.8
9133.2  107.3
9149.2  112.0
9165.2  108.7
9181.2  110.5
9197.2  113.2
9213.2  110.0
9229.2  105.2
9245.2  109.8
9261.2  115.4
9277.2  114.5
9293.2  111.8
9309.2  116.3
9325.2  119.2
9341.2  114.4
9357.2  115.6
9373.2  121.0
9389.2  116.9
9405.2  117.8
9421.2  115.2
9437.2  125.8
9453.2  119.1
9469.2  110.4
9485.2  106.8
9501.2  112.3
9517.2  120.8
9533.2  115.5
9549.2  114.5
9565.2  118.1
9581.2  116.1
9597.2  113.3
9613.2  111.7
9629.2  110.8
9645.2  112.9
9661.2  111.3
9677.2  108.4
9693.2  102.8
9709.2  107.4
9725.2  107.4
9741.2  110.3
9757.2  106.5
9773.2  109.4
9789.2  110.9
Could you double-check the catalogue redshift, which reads 0.26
